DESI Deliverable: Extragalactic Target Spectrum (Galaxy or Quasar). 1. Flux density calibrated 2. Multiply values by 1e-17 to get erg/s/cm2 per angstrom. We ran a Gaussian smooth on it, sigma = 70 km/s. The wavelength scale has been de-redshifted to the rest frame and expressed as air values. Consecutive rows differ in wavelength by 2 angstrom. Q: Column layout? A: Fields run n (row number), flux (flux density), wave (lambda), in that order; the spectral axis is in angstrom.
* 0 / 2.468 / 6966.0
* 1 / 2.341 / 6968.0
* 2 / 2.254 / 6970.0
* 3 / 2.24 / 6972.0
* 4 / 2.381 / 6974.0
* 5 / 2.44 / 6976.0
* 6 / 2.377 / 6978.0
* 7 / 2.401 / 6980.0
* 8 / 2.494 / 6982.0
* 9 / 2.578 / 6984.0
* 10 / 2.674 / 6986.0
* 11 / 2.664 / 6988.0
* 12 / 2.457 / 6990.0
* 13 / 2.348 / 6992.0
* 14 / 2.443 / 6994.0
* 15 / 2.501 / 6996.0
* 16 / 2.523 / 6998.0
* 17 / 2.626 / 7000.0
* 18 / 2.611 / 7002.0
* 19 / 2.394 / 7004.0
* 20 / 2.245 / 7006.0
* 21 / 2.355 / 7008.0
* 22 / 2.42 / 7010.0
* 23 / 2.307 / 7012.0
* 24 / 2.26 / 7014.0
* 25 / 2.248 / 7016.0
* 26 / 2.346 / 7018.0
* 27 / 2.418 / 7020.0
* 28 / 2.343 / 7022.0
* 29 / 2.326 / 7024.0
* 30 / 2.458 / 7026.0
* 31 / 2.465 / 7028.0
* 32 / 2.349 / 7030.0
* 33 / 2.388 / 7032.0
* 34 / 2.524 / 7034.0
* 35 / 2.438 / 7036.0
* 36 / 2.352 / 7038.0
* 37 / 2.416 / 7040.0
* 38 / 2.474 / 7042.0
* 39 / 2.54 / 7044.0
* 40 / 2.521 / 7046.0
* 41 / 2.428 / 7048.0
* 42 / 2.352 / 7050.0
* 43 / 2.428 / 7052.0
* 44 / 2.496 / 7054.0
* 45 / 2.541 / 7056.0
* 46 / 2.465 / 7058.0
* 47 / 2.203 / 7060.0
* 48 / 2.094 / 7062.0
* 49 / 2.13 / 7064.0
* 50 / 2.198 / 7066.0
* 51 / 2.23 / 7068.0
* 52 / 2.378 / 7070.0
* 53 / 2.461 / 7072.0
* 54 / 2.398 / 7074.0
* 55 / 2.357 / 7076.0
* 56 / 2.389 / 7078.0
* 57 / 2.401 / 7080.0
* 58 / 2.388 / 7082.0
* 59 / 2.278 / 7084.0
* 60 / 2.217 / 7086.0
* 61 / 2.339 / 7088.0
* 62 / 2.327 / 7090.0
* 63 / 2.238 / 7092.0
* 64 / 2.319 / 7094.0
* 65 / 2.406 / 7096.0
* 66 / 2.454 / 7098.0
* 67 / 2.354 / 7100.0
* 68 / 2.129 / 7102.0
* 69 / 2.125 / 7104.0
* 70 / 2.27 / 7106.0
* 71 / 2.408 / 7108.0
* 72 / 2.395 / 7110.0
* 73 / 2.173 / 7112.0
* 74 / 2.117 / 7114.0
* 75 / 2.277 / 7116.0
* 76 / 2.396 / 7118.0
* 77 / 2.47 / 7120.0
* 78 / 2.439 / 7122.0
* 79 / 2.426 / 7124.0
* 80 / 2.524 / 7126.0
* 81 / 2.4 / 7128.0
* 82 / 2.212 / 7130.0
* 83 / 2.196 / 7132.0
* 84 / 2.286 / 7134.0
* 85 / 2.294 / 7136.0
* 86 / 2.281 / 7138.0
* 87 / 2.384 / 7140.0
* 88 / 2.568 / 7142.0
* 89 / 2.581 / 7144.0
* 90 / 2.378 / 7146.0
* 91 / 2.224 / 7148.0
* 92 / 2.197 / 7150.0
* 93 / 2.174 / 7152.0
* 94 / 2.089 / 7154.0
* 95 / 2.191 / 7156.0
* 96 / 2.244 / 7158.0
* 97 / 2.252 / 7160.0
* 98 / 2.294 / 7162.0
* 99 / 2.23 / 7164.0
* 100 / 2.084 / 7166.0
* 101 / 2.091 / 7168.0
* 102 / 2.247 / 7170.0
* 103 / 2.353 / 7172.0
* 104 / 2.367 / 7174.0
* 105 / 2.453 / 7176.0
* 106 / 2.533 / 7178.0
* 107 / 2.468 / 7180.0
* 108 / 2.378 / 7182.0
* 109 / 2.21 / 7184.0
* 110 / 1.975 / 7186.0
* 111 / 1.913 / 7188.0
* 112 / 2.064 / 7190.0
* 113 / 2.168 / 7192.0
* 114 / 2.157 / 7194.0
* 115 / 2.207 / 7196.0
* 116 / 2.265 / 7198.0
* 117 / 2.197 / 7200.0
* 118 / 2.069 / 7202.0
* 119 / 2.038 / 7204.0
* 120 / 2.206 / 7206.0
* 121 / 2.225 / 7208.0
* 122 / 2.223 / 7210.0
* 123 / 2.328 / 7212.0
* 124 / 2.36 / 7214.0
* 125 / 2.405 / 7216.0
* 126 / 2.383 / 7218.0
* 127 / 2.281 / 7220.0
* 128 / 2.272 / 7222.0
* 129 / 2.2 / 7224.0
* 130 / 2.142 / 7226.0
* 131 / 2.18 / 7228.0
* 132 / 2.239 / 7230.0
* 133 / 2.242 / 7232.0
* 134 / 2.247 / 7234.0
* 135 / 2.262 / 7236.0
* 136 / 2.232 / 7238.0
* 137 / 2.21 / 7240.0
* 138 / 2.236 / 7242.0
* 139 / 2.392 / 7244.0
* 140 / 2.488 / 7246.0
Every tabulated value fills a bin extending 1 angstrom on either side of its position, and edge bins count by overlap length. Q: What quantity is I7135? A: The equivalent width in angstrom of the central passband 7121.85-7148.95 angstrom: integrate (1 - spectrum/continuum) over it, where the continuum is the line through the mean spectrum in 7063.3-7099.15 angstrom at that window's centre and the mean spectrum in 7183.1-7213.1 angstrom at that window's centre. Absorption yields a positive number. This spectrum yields -1.5 angstrom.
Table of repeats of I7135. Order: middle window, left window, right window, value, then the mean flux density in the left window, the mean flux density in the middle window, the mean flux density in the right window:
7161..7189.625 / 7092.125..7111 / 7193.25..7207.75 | -0.63 angstrom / 2.31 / 2.25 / 2.17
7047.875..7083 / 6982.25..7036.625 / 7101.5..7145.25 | 0.53 angstrom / 2.43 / 2.35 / 2.34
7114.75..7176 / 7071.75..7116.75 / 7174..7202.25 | -1.09 angstrom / 2.31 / 2.31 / 2.23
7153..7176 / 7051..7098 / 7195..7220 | 0.42 angstrom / 2.34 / 2.23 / 2.24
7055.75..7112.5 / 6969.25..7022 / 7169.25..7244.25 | 0.89 angstrom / 2.42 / 2.31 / 2.24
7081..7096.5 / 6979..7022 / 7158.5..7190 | 0.22 angstrom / 2.44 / 2.31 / 2.25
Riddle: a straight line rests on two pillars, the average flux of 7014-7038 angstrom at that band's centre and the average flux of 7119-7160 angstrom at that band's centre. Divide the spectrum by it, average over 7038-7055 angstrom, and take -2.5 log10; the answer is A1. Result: -0.03 mag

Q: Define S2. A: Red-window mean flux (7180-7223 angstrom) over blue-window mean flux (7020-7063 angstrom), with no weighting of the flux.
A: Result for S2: 0.92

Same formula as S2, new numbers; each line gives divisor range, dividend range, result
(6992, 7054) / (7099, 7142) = 0.96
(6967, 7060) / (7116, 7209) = 0.94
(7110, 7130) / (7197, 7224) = 0.96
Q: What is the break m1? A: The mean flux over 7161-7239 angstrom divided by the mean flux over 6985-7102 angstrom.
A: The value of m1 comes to 0.94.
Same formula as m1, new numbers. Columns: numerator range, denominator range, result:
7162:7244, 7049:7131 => 0.96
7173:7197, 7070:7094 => 0.96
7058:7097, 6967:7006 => 0.94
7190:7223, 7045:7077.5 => 0.95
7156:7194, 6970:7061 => 0.92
